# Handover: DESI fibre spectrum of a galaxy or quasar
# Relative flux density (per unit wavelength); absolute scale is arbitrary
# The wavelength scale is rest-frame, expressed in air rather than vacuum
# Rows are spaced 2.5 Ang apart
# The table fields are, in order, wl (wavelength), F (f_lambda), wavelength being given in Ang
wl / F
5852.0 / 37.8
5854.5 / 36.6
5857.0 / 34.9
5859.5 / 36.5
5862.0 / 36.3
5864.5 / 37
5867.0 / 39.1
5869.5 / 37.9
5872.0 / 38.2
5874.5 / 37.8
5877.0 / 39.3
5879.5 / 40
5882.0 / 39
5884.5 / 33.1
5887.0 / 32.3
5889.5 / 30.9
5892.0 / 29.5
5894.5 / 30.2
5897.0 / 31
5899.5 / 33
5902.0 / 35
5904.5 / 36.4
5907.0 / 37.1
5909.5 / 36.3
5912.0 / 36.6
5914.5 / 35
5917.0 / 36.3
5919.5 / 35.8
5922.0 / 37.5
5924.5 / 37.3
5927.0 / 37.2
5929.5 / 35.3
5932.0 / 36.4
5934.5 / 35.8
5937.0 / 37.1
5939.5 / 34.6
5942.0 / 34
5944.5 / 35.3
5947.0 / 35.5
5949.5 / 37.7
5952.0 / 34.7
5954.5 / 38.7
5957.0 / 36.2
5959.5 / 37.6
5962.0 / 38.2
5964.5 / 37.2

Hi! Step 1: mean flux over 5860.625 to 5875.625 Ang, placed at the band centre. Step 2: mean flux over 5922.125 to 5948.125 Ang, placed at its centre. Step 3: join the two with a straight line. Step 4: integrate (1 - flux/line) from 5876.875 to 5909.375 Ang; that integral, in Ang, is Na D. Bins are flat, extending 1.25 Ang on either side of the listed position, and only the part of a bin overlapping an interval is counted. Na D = 2.44 Ang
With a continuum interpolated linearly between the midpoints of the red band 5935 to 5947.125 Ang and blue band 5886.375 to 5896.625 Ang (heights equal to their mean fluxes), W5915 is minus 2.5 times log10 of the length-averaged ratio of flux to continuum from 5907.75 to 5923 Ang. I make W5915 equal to -0.106 mag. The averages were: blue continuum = 30.7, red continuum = 35.3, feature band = 36.3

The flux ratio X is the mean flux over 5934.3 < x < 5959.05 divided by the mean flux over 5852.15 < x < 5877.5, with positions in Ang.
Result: 1.0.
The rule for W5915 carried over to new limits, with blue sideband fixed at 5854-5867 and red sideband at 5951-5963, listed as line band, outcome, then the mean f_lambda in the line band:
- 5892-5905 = 0.13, 32.6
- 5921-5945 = 0.03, 36.1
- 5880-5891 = 0.08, 34.1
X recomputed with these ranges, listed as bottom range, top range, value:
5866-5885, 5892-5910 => 0.88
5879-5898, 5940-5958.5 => 1.09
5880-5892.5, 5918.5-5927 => 1.10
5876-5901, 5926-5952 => 1.06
